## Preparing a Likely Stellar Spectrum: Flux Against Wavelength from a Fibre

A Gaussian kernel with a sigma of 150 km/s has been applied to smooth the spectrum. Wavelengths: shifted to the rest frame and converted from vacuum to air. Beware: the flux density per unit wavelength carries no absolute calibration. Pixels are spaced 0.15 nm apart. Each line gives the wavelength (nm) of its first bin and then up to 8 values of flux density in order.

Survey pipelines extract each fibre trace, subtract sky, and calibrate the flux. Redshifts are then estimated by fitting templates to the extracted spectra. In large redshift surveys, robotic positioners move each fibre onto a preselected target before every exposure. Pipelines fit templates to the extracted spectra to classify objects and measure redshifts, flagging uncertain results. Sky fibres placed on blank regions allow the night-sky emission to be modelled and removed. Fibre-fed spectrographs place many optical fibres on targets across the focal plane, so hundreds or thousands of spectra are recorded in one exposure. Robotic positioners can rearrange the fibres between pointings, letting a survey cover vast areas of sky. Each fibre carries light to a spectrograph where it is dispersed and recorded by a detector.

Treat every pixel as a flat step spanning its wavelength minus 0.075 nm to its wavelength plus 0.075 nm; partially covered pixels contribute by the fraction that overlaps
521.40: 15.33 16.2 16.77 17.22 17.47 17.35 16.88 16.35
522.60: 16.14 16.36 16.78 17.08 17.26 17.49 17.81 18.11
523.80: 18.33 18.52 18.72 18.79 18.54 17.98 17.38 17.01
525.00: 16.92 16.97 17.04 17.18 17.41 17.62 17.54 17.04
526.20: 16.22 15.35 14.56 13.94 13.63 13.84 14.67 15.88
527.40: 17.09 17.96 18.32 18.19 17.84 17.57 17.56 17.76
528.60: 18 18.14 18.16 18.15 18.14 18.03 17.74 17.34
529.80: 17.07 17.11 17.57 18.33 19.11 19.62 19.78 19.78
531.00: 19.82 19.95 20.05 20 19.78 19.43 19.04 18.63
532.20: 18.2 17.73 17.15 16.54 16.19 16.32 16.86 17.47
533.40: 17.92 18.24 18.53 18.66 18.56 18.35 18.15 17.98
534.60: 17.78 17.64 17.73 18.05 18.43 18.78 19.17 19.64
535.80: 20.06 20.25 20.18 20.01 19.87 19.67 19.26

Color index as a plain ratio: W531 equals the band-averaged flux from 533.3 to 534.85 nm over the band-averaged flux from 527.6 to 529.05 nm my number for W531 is 1.01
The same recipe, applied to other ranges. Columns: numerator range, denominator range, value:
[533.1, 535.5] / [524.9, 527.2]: 1.13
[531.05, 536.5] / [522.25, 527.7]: 1.10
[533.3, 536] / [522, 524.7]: 1.06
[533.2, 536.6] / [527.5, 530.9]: 1.03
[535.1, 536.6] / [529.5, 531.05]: 1.06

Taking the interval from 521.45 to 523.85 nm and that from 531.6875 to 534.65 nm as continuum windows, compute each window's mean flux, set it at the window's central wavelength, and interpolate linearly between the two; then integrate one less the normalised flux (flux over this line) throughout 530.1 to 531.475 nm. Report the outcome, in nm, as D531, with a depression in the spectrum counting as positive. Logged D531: -0.14 nm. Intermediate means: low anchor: 17.1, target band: 19.5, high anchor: 17.9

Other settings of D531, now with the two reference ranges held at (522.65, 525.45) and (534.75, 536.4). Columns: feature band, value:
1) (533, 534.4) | 0.07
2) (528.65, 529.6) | 0.01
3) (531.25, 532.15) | -0.04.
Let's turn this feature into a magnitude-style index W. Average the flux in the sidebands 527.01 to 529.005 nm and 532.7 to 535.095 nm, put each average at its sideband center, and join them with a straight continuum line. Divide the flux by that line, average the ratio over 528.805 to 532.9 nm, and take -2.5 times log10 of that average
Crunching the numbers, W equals -0.051 mag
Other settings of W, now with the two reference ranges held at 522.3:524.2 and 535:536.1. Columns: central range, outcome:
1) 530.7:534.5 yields 0.02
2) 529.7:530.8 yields 0.01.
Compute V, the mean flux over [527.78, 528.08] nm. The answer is 18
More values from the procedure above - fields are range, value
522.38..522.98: 16.4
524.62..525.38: 17.1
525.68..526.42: 16.8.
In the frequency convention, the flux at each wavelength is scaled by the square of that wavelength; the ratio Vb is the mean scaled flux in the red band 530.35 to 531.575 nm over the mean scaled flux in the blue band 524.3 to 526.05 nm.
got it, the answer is 1.16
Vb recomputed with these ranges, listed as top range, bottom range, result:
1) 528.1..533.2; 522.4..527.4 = 1.11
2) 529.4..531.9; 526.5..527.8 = 1.22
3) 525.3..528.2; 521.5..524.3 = 0.96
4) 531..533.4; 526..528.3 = 1.15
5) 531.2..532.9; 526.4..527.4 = 1.28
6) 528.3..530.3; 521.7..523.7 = 1.07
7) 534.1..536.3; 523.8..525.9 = 1.10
